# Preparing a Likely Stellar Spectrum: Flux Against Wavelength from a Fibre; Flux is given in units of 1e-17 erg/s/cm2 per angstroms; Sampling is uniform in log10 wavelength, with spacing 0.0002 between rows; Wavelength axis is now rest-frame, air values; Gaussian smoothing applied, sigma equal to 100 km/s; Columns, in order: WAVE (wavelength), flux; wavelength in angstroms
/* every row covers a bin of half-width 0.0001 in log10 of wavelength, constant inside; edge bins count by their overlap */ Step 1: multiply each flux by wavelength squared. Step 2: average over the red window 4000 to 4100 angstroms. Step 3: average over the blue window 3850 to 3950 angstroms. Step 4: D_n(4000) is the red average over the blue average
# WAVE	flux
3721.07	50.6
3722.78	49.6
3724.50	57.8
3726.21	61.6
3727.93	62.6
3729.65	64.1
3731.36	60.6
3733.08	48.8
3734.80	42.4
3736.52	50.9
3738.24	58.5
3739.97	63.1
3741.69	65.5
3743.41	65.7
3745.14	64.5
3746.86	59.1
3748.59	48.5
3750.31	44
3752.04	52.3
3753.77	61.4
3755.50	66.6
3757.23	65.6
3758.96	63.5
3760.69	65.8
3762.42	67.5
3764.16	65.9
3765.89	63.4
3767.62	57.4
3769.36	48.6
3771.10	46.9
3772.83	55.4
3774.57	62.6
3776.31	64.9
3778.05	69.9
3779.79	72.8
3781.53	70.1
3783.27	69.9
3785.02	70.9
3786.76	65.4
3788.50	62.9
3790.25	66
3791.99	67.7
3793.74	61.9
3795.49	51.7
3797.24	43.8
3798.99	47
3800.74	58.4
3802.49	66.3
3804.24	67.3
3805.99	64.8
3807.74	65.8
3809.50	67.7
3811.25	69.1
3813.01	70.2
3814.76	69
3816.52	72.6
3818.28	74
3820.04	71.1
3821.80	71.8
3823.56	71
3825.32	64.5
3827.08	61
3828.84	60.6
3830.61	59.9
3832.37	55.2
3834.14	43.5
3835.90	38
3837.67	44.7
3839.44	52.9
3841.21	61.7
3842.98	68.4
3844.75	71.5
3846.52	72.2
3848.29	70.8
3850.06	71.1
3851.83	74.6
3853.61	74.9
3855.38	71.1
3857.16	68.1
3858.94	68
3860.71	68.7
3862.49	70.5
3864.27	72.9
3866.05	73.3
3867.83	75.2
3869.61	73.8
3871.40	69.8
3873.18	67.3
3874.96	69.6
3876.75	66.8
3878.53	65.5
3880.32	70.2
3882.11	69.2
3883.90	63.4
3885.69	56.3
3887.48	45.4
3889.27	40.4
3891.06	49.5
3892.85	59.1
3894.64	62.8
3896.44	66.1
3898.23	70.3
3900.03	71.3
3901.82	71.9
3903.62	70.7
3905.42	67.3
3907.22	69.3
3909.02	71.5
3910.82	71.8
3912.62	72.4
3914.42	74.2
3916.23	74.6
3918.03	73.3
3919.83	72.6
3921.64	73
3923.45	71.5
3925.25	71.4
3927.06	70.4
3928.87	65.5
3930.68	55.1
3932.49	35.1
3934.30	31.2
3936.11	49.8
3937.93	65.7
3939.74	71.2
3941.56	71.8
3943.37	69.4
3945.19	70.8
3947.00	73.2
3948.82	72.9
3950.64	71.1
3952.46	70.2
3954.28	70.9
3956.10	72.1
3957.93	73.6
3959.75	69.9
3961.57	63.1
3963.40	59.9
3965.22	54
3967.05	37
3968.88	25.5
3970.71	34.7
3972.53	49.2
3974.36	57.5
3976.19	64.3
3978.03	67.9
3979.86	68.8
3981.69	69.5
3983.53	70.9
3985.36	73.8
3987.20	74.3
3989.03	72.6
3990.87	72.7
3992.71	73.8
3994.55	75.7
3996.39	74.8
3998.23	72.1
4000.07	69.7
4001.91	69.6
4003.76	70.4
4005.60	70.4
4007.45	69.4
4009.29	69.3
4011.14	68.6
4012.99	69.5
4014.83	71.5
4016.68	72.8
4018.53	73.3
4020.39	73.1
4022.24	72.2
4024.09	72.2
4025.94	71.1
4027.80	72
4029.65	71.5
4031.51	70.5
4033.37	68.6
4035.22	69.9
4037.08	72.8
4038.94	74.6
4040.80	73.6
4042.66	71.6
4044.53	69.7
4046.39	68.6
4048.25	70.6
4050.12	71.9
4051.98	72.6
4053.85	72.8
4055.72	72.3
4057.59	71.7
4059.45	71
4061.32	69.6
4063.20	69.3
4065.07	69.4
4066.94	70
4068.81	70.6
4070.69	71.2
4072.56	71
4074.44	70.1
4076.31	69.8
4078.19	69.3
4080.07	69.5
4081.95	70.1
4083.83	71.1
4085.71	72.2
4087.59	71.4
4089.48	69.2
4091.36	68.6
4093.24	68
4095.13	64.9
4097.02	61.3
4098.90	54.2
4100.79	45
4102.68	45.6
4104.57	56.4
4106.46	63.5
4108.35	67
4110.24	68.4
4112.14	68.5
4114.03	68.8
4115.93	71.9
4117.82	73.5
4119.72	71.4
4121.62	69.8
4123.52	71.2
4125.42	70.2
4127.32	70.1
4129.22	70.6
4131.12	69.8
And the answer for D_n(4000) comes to 1.14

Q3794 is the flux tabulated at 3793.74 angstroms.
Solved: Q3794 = 61.9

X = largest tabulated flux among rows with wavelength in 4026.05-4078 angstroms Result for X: 74.6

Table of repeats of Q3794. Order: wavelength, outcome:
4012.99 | 69.5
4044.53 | 69.7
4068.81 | 70.6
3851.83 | 74.6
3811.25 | 69.1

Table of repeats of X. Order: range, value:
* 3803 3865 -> 74.9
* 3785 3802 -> 70.9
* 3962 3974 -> 59.9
